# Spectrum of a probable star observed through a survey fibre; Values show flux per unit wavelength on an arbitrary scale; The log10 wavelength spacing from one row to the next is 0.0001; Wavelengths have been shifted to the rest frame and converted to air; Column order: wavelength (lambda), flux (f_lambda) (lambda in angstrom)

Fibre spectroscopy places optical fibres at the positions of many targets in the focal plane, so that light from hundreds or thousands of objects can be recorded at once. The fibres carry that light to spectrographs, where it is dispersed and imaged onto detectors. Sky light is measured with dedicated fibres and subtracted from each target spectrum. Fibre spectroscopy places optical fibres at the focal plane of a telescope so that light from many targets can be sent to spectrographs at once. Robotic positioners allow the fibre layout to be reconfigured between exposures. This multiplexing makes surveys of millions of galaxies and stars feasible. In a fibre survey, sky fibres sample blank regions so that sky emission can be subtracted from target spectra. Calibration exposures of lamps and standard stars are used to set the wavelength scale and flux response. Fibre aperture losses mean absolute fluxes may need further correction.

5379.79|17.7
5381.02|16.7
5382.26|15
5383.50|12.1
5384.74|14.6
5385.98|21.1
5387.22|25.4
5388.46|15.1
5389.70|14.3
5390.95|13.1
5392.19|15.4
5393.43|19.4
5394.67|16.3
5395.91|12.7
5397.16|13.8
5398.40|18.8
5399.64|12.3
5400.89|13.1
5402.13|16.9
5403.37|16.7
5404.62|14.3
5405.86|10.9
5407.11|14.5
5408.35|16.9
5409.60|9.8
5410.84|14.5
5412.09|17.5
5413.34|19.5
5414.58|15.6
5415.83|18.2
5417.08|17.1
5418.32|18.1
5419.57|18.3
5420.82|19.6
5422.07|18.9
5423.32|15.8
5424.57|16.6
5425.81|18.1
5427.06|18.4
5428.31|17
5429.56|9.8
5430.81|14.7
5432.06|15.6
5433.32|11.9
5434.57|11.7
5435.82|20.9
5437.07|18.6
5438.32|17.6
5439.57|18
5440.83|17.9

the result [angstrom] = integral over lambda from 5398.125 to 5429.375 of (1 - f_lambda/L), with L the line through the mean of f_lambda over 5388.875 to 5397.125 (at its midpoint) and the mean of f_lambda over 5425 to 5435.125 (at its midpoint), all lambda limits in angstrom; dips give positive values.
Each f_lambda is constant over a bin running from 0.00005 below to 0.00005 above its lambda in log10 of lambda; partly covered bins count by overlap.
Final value -2.8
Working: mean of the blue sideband 15.1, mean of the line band 16.2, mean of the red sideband 14.7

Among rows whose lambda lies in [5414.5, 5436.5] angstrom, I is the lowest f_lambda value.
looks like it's 9.8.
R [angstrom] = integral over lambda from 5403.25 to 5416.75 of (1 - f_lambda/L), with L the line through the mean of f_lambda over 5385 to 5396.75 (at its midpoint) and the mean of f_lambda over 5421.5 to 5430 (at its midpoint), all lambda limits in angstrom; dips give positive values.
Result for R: 1.1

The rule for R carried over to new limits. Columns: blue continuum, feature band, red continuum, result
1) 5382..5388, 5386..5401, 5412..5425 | 1.4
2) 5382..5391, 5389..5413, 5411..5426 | 3.1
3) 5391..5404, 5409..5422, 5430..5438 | -1.2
